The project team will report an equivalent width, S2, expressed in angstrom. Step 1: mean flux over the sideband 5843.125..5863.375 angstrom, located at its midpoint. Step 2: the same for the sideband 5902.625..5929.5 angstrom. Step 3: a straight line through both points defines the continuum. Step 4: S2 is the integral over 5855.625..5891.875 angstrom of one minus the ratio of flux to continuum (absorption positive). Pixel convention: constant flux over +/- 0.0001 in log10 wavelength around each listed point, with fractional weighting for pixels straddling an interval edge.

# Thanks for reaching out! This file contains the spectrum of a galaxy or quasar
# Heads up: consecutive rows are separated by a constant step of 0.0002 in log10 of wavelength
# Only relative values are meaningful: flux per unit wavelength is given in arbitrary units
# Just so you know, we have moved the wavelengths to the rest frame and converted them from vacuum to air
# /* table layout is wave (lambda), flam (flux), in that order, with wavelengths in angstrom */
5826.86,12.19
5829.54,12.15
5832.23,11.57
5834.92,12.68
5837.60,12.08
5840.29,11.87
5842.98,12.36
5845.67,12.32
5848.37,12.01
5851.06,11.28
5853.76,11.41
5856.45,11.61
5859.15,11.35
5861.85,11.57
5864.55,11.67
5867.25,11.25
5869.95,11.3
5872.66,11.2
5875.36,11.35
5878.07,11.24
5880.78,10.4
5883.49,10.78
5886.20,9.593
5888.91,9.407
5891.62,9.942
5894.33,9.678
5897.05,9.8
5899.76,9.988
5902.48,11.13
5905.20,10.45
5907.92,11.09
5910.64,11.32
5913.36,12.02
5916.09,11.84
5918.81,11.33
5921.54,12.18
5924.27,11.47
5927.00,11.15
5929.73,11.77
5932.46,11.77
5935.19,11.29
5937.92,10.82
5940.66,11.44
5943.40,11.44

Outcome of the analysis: 2.1 angstrom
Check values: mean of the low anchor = 11.7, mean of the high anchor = 11.4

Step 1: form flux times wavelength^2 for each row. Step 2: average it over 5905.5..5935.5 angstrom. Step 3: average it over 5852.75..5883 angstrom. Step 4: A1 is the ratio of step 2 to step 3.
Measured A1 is 1.0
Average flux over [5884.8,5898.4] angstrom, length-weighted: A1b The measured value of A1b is 9.69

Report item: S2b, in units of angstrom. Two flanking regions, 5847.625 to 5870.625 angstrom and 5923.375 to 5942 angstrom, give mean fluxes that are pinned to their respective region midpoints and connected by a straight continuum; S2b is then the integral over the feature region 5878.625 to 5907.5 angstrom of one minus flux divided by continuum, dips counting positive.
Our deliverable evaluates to 3.2 angstrom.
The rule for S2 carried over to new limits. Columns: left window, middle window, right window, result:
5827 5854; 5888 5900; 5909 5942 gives 2.0 angstrom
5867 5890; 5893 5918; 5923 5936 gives 0.7 angstrom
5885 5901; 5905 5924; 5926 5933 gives -1.2 angstrom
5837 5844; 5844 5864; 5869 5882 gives 0.1 angstrom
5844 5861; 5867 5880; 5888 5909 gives -0.3 angstrom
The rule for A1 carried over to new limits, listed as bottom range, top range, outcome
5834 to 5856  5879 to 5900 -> 0.85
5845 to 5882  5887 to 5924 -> 0.96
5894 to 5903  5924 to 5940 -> 1.14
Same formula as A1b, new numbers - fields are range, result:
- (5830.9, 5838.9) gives 12.1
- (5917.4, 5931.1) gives 11.6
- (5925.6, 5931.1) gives 11.5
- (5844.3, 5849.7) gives 12.2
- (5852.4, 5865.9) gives 11.5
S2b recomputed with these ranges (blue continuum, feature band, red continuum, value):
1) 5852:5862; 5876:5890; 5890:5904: 0.31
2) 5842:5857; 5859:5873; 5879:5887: -0.39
